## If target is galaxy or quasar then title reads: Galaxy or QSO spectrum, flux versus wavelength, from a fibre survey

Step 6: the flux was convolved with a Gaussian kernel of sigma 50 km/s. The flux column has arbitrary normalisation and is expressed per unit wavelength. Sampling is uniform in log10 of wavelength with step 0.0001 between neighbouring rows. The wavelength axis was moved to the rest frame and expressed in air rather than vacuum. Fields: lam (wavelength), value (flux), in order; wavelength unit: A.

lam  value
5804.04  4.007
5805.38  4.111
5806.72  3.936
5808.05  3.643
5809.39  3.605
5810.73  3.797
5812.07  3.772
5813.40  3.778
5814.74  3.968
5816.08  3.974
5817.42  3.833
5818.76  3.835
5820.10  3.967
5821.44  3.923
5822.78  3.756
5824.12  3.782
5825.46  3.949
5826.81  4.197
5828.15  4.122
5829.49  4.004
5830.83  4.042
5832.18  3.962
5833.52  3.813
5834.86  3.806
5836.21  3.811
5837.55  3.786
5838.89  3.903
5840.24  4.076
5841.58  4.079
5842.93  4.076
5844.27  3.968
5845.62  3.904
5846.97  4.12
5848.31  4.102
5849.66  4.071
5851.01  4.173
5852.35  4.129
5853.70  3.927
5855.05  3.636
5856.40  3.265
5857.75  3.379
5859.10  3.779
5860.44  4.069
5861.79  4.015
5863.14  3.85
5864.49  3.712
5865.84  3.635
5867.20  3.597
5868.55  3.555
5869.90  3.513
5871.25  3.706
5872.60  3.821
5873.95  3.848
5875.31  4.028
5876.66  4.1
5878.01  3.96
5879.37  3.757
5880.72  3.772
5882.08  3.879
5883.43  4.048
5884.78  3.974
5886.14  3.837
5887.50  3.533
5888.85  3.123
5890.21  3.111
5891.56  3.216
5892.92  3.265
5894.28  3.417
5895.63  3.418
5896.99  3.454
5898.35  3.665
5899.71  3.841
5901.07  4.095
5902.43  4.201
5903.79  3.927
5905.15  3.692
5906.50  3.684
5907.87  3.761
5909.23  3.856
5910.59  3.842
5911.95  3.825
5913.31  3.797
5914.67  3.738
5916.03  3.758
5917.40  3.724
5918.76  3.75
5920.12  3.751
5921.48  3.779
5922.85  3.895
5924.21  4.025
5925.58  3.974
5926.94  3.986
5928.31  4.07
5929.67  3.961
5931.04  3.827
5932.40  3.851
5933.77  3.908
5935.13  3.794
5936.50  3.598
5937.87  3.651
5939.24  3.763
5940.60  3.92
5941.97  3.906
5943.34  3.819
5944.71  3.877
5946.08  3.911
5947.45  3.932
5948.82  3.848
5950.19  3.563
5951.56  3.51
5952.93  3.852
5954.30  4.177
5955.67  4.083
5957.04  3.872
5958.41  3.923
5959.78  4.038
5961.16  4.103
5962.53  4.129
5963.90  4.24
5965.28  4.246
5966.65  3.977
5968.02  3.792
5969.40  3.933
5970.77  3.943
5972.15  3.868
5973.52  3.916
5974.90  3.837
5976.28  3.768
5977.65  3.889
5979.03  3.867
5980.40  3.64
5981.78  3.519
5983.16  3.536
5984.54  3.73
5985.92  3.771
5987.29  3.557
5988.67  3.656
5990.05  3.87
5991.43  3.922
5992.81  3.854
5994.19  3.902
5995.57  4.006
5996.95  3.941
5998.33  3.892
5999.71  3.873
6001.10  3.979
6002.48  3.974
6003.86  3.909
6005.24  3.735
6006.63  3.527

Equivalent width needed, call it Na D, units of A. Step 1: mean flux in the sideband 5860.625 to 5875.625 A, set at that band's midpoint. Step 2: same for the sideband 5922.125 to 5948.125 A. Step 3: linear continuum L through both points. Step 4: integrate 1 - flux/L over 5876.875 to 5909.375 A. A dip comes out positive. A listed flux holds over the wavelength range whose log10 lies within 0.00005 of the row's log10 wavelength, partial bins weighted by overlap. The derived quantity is 0.9 A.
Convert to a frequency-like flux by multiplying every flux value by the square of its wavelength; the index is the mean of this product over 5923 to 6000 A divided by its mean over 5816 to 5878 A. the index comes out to 1.04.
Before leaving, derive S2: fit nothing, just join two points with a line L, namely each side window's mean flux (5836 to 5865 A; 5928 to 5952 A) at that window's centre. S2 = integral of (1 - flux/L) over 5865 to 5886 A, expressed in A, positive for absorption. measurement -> 0.4 A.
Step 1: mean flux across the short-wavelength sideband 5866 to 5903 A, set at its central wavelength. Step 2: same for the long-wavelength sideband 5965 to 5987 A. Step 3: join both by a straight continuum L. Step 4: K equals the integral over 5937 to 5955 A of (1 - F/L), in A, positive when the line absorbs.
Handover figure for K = -0.2 A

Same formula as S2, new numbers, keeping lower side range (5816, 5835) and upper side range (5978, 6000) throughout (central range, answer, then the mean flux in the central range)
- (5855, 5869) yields 0.8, 3.68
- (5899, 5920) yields 0.1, 3.83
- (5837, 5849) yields -0.3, 4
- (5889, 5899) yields 1.3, 3.35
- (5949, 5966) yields -0.7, 3.98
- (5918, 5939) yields -0.1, 3.85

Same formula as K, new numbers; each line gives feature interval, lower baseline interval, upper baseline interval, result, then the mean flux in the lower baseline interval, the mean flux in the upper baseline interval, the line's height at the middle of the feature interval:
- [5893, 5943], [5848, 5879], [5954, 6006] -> 0.62 A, 3.82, 3.89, 3.85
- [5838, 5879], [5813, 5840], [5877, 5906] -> -0.71 A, 3.91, 3.68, 3.8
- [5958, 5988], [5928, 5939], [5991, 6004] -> 0.10 A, 3.82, 3.93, 3.89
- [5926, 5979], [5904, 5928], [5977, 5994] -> -1.75 A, 3.82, 3.74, 3.78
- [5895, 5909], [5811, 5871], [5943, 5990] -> 0.33 A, 3.88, 3.86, 3.87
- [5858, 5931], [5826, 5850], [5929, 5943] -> 2.35 A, 3.99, 3.82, 3.89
